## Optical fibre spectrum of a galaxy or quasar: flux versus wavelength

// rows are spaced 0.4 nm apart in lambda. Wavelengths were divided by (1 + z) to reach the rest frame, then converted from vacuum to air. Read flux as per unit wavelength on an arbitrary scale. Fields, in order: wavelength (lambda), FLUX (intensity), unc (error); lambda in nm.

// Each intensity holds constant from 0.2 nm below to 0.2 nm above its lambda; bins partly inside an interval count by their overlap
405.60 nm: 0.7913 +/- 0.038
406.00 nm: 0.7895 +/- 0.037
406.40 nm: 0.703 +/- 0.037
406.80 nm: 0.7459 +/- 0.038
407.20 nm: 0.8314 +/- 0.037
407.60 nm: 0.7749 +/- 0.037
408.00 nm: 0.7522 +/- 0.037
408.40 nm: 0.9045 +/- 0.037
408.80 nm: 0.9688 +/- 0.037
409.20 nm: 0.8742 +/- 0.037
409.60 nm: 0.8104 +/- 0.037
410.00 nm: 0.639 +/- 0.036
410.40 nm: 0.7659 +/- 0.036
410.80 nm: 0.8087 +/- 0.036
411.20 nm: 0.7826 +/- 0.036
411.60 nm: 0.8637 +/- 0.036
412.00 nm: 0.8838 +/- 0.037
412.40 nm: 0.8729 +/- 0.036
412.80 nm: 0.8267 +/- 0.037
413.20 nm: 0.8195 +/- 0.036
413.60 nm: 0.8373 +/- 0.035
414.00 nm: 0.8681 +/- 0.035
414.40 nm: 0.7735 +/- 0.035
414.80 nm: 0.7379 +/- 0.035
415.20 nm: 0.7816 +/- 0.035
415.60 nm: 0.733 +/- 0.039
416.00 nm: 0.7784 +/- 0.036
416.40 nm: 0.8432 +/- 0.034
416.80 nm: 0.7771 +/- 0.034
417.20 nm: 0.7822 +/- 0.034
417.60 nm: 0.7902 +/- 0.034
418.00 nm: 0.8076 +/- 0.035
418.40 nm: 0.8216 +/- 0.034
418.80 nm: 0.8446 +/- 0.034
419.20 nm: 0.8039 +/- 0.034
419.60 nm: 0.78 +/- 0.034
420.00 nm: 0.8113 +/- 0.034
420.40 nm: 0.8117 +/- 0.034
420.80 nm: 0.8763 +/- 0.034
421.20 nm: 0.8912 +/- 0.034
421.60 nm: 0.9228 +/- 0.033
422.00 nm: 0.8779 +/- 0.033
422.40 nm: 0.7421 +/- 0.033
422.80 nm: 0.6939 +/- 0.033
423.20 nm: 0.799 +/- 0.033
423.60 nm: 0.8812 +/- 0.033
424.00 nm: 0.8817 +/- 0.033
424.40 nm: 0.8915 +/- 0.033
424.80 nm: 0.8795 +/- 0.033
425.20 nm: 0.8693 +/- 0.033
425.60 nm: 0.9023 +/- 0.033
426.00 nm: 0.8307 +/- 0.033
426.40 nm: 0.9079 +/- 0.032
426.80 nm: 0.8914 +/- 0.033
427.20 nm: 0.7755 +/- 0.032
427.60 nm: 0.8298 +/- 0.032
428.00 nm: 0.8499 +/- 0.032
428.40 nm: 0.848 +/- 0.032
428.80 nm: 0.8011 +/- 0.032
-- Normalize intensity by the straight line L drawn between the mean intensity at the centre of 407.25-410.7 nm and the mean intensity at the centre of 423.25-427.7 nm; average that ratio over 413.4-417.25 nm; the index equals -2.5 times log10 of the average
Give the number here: 0.05 mag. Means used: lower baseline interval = 0.812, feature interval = 0.792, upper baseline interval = 0.866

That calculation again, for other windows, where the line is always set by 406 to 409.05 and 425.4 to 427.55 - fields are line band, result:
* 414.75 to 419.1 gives 0.06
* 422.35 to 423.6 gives 0.11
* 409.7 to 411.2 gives 0.10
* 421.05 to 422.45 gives -0.03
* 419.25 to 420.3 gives 0.06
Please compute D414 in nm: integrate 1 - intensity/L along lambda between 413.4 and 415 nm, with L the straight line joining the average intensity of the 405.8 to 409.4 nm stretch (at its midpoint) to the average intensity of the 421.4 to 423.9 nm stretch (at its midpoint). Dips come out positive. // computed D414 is 0.03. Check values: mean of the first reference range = 0.816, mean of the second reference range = 0.822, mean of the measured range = 0.804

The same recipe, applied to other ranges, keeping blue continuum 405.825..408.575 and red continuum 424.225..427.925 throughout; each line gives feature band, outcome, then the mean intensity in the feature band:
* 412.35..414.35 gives -0.07 nm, 0.837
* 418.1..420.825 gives 0.06 nm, 0.817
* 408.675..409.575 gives -0.12 nm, 0.896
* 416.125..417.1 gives 0.02 nm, 0.805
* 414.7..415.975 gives 0.10 nm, 0.756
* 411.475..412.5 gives -0.09 nm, 0.874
